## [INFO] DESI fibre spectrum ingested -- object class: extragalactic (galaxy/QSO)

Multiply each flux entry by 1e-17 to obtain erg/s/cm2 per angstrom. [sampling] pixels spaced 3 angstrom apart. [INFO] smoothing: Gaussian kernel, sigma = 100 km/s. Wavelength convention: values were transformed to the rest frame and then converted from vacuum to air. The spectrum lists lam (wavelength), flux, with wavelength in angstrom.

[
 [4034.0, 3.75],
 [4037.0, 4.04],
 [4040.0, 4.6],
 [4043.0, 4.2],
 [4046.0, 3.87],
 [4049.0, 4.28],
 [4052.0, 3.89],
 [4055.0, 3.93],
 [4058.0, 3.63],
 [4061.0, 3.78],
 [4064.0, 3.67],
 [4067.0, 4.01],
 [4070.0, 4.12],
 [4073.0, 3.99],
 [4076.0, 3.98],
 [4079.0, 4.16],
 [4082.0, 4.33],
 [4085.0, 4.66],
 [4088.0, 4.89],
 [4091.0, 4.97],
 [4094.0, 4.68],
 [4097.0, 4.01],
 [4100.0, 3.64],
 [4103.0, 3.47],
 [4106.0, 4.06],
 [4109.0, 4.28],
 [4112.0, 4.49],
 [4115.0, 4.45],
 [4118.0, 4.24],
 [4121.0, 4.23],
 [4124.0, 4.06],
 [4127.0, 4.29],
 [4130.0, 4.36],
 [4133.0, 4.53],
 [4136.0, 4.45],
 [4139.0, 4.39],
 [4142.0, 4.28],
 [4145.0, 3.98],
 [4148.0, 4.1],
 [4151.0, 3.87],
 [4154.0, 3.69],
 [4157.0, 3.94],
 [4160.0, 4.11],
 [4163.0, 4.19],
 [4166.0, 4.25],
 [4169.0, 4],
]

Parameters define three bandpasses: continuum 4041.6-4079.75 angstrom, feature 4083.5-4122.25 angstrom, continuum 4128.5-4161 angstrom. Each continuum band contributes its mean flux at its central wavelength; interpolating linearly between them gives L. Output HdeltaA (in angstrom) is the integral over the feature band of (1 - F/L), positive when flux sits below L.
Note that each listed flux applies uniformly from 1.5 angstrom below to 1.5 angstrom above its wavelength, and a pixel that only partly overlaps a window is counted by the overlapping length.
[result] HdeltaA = -2.46 angstrom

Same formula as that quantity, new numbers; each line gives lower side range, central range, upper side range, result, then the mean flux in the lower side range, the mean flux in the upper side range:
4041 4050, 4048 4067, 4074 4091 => 1.7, 4.13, 4.44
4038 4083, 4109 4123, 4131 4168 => -0.8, 4.03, 4.15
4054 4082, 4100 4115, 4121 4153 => 0.1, 3.94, 4.22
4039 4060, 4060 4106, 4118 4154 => -0.6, 4.04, 4.21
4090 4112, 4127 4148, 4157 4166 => -0.9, 4.16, 4.13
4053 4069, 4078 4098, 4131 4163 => -3.2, 3.82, 4.14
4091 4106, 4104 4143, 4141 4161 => -2.7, 4.06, 3.99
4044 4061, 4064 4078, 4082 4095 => 1.1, 3.92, 4.75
